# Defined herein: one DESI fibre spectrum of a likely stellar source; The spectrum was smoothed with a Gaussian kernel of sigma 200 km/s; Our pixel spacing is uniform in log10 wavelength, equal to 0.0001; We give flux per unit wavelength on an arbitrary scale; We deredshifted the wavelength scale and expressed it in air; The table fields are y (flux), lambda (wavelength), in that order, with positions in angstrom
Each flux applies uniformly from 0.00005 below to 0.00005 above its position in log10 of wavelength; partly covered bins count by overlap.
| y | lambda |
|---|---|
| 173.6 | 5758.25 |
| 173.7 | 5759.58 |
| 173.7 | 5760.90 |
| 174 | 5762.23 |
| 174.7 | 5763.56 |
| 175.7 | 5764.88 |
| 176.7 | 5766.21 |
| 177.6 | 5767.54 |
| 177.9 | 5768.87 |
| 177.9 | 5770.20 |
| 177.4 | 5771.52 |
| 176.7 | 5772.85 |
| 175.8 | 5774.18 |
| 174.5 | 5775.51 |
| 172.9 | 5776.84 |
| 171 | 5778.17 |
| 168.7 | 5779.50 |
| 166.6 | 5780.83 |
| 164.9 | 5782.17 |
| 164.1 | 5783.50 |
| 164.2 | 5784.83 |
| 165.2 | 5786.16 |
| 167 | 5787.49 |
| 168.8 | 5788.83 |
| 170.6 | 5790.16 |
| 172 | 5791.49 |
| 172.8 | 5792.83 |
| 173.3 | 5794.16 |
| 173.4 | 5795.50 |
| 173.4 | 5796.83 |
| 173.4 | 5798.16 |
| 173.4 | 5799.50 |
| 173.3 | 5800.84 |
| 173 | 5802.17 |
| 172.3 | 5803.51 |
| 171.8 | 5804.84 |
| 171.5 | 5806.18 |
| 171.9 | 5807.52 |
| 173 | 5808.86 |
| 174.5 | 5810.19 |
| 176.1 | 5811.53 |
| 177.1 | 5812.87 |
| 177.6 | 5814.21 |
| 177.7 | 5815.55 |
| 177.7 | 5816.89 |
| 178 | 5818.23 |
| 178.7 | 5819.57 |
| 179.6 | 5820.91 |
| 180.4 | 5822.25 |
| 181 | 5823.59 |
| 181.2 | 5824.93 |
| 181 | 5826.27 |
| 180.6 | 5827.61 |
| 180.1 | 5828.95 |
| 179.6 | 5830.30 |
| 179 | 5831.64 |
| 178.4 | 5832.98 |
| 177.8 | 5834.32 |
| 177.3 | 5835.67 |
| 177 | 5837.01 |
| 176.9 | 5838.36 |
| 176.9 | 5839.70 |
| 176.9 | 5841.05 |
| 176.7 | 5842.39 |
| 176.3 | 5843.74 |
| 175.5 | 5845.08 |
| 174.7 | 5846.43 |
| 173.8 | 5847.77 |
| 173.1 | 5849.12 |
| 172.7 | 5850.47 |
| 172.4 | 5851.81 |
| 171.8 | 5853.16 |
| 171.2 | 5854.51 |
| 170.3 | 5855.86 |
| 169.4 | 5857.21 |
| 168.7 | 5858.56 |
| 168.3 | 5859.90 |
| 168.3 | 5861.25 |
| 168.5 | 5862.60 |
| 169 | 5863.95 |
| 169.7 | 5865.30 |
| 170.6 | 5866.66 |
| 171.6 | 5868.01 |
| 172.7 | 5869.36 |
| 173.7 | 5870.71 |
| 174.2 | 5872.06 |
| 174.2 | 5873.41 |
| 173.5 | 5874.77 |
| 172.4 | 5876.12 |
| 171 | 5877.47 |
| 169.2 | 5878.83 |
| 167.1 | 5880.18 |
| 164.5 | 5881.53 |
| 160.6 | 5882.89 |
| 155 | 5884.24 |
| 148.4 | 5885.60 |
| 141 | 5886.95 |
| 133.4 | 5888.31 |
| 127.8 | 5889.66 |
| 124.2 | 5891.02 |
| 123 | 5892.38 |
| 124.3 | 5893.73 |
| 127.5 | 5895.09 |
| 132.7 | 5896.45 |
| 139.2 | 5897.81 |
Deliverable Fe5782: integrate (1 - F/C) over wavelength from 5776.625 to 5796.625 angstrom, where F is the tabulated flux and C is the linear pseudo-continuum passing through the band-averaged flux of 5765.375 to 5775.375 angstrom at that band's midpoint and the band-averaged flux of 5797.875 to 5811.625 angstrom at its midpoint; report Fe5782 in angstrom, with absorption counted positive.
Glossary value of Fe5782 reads 0.7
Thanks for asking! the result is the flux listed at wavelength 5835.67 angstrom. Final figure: 177.3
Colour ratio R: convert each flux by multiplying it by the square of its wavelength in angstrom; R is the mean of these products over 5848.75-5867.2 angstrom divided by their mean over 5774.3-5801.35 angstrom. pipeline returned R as 1.02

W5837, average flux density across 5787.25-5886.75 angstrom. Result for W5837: 173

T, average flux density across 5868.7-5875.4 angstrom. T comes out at 174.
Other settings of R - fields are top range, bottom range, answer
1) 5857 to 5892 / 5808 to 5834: 0.92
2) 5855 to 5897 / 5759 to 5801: 0.95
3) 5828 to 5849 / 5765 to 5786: 1.05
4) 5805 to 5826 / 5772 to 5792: 1.06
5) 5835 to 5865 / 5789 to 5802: 1.02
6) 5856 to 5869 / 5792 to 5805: 1.00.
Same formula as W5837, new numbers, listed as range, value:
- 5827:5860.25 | 175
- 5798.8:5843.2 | 177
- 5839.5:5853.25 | 175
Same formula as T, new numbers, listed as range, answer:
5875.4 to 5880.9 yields 170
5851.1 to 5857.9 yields 171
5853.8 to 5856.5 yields 171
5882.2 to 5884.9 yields 158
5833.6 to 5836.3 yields 177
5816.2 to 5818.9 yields 178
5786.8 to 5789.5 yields 168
